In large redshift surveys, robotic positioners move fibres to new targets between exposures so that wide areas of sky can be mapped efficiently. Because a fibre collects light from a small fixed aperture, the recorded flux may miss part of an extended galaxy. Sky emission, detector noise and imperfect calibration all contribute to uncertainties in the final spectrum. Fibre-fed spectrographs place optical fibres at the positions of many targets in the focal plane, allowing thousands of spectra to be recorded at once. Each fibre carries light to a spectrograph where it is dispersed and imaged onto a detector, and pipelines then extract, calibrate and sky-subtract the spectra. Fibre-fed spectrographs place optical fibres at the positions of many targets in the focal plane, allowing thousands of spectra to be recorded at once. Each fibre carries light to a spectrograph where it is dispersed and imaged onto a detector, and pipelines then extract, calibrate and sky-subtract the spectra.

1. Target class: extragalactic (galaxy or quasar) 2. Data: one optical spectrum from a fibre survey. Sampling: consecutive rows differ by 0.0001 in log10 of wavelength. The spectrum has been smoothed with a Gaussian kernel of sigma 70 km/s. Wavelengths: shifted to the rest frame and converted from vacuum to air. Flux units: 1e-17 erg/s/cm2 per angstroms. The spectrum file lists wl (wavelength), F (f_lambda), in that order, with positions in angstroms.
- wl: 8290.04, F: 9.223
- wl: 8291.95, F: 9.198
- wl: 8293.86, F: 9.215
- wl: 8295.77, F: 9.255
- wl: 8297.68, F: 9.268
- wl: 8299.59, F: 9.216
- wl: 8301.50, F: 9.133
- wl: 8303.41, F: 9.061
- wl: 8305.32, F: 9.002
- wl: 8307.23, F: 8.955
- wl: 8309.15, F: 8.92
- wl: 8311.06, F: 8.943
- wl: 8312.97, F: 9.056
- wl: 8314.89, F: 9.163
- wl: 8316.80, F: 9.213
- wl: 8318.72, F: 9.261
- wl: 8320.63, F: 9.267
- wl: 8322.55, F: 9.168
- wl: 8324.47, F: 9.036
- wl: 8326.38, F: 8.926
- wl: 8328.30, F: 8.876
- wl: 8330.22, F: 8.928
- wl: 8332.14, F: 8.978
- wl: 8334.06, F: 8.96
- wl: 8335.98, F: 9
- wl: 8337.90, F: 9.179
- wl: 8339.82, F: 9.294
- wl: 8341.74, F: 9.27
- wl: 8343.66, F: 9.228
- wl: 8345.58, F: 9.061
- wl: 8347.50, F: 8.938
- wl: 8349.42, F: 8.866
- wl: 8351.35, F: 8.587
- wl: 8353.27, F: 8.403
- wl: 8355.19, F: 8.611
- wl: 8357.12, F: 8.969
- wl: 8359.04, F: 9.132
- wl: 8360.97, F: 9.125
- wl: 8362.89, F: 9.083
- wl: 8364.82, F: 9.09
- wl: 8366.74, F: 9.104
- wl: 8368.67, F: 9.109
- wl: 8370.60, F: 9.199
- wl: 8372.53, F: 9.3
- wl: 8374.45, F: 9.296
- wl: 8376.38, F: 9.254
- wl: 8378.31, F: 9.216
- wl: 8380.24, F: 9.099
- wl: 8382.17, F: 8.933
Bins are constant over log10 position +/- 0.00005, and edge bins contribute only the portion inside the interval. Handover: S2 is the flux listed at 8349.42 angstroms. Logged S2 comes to 8.866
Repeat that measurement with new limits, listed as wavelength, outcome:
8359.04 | 9.132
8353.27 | 8.403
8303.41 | 9.061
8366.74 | 9.104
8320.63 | 9.267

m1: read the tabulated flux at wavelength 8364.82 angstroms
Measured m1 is 9.09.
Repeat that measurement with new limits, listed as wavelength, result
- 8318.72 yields 9.261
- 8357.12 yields 8.969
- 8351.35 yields 8.587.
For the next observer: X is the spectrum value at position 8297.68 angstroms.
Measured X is 9.268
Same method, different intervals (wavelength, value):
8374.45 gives 9.296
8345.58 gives 9.061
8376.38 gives 9.254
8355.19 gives 8.611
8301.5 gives 9.133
